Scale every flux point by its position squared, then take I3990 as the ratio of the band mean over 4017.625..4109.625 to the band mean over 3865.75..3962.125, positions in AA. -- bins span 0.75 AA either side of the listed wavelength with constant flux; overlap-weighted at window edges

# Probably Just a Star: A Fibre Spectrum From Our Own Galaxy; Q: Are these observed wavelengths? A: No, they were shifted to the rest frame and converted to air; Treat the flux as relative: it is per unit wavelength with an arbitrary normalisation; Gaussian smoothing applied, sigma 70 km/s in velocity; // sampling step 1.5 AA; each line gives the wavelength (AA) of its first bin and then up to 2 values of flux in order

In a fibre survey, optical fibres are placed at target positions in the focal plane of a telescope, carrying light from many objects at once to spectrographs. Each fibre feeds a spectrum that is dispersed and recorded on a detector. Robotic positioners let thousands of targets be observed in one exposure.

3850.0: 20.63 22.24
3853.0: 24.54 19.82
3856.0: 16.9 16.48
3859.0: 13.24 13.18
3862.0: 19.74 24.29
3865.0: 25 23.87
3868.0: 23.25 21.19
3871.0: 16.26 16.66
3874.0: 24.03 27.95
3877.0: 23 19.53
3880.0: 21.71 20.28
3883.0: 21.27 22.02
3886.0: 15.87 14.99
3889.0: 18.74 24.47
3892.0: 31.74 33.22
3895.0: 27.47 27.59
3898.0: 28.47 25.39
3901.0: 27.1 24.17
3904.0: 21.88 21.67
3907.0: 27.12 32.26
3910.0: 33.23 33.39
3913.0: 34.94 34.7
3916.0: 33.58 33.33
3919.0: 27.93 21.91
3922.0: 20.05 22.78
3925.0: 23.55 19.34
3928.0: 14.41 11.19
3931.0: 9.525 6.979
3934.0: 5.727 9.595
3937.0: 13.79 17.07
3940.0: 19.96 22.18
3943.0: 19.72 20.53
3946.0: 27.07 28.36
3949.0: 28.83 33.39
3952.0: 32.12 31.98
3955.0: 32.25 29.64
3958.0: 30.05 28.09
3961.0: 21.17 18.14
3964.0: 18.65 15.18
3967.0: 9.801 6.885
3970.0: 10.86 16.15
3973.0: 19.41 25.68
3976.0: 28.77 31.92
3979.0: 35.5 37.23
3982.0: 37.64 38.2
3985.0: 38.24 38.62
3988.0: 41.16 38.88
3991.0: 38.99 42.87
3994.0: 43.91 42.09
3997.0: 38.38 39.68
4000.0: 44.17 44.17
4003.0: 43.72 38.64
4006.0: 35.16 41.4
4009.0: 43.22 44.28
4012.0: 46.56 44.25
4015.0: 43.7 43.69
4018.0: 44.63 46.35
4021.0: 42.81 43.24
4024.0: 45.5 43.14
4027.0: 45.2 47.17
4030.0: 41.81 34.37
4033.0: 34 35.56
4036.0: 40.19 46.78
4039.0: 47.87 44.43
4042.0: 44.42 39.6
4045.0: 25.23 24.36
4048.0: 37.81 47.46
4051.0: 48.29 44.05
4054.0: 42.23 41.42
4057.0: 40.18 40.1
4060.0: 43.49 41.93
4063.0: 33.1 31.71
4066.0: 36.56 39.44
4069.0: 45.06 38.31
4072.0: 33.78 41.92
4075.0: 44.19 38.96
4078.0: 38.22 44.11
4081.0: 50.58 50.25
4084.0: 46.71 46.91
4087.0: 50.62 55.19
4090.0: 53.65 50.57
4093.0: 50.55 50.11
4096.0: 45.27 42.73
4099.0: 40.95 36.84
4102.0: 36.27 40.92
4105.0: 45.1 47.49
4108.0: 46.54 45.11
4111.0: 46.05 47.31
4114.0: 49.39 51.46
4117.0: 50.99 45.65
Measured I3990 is 1.94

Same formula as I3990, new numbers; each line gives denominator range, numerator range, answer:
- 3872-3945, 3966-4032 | 1.73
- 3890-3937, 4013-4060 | 1.85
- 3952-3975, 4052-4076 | 1.97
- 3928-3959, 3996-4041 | 2.06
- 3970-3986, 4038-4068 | 1.37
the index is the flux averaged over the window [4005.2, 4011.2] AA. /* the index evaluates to 41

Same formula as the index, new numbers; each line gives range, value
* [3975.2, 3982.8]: 34.2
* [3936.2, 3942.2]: 18.1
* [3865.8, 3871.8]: 21.1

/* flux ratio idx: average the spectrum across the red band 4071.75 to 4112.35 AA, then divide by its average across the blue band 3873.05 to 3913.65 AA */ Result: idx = 1.80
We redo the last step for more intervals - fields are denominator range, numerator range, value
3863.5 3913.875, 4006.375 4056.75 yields 1.71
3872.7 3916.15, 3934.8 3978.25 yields 0.87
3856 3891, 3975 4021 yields 2.00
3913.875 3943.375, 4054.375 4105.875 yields 2.23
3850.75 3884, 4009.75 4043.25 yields 2.09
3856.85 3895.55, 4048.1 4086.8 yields 1.95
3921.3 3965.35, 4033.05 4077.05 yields 1.88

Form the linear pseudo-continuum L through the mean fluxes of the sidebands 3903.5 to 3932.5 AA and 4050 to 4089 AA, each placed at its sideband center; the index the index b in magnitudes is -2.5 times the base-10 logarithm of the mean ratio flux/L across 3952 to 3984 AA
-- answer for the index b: 0.22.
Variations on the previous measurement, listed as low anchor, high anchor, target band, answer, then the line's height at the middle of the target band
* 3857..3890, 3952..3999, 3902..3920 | -0.25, 23.7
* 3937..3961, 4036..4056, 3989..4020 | -0.22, 34.7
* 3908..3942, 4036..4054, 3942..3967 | 0.04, 26.5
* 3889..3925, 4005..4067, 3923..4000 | 0.30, 33.5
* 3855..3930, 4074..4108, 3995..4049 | -0.10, 38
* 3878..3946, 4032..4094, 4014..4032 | -0.18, 37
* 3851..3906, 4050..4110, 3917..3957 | 0.31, 28.3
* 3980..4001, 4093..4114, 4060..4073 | 0.14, 42.9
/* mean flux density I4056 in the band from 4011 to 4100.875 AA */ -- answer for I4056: 42.7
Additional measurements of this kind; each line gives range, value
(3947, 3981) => 24.7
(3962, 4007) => 32.1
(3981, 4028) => 42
